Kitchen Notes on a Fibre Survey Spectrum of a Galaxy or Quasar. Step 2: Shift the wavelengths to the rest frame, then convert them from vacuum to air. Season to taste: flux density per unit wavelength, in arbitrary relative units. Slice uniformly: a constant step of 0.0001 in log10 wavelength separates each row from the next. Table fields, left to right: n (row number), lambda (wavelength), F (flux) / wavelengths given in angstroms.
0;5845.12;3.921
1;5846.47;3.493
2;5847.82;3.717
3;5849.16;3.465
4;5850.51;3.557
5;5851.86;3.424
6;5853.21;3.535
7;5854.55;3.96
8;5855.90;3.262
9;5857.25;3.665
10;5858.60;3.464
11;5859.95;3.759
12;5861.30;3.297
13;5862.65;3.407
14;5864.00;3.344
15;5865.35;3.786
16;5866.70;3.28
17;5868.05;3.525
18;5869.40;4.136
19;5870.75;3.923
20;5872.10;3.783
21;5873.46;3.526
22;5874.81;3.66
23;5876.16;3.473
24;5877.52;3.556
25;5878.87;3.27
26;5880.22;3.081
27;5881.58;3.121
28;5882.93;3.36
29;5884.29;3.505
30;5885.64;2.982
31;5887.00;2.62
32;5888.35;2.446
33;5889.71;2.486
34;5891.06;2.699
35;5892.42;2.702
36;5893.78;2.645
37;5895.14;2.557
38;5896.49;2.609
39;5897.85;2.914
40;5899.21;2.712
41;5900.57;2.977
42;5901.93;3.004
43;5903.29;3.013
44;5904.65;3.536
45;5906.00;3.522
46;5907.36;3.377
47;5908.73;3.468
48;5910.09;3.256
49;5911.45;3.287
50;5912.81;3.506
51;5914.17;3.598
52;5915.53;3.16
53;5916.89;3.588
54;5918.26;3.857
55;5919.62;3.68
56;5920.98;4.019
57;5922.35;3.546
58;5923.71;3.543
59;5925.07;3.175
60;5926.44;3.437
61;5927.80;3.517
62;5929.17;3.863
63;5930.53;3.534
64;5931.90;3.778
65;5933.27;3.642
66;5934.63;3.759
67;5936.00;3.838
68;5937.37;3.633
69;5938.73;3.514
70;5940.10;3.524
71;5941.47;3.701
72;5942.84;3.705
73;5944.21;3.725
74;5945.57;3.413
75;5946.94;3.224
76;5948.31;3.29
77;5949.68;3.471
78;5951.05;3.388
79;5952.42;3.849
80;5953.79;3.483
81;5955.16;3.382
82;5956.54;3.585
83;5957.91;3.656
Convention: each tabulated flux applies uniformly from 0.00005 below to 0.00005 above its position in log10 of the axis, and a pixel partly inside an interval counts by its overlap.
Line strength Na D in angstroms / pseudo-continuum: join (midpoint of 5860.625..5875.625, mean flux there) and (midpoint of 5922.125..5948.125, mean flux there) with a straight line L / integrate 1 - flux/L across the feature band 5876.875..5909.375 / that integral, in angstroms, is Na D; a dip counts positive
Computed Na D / 5.3 angstroms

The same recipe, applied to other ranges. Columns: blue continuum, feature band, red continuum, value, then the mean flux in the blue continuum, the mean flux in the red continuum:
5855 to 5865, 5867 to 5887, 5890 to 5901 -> -2.2 angstroms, 3.48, 2.71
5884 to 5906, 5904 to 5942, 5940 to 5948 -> -3.8 angstroms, 2.85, 3.54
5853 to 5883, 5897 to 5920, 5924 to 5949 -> 1.6 angstroms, 3.53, 3.57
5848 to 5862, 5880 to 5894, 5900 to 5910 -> 2.1 angstroms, 3.54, 3.27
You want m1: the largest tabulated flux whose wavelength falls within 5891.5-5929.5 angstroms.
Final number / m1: 4.019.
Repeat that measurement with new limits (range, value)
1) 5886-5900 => 2.914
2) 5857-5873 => 4.136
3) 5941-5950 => 3.725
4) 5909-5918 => 3.598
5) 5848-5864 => 3.96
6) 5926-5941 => 3.863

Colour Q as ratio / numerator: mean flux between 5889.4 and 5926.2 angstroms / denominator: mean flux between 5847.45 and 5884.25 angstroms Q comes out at 0.91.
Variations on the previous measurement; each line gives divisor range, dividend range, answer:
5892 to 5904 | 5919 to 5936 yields 1.30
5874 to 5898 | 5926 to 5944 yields 1.22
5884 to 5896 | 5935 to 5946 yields 1.34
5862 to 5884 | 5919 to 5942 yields 1.03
